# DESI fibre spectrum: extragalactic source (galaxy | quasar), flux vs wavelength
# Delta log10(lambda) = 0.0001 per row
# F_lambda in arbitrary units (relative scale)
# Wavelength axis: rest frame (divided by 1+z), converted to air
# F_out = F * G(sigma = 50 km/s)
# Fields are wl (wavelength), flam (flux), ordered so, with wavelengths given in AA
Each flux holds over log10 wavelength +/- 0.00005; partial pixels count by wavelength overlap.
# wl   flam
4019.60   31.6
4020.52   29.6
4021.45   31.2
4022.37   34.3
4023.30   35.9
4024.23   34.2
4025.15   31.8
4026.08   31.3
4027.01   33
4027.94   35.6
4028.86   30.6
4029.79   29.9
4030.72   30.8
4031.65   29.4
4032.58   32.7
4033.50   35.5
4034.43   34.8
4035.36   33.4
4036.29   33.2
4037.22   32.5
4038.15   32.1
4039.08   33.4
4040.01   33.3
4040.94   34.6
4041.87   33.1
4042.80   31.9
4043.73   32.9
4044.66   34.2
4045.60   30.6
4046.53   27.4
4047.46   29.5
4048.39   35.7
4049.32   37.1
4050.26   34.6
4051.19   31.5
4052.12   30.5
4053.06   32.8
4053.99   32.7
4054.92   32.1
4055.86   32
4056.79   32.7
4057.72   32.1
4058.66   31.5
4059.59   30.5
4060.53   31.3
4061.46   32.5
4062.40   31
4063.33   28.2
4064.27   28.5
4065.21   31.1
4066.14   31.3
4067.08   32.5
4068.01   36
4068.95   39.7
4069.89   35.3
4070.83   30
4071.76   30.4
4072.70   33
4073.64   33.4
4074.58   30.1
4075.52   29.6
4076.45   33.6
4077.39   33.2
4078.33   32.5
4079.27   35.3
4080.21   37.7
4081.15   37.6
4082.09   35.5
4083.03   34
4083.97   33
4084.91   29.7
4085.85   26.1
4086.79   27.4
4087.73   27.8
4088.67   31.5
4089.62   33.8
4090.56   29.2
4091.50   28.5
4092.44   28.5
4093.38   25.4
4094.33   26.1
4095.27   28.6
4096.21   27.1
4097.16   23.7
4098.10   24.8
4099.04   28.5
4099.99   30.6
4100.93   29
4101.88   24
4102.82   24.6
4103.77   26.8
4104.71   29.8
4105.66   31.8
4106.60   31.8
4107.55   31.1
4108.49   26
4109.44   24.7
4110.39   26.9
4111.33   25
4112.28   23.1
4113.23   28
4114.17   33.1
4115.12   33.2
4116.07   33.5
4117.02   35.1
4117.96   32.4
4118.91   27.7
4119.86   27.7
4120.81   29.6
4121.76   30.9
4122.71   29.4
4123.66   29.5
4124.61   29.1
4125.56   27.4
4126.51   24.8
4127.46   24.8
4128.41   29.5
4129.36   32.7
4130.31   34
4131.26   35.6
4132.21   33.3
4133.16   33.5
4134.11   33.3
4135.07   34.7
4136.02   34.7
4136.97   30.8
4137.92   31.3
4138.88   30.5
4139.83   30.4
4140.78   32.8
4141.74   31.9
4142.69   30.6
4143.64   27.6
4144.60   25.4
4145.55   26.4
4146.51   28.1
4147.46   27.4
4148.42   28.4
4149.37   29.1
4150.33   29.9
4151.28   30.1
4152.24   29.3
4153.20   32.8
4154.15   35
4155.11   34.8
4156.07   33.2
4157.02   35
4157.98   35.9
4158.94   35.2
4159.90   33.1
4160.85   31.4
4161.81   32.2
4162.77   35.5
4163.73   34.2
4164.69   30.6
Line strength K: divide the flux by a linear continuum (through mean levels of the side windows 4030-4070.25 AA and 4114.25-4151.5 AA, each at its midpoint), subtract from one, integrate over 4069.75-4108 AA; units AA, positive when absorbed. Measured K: 1.6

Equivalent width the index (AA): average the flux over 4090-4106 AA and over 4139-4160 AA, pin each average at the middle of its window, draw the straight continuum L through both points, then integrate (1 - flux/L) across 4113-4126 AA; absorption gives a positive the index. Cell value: -0.7 AA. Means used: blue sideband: 27.5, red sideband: 31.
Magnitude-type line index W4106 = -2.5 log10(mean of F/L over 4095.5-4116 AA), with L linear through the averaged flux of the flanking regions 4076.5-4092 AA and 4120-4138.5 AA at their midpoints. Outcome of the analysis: 0.132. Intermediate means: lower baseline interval 32.1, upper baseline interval 30.9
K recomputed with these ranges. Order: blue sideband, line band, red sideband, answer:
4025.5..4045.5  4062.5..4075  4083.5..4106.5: -0.84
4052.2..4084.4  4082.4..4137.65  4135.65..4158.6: 3.95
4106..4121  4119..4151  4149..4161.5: 0.95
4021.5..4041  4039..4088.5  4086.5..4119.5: -2.27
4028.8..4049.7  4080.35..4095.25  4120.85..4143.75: 0.64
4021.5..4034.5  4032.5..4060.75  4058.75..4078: -0.20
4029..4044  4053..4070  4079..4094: -0.16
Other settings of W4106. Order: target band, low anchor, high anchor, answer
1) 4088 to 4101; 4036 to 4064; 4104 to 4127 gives 0.07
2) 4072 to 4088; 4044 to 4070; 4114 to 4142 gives -0.01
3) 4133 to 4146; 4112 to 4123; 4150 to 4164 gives 0.04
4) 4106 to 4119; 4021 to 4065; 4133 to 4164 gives 0.08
